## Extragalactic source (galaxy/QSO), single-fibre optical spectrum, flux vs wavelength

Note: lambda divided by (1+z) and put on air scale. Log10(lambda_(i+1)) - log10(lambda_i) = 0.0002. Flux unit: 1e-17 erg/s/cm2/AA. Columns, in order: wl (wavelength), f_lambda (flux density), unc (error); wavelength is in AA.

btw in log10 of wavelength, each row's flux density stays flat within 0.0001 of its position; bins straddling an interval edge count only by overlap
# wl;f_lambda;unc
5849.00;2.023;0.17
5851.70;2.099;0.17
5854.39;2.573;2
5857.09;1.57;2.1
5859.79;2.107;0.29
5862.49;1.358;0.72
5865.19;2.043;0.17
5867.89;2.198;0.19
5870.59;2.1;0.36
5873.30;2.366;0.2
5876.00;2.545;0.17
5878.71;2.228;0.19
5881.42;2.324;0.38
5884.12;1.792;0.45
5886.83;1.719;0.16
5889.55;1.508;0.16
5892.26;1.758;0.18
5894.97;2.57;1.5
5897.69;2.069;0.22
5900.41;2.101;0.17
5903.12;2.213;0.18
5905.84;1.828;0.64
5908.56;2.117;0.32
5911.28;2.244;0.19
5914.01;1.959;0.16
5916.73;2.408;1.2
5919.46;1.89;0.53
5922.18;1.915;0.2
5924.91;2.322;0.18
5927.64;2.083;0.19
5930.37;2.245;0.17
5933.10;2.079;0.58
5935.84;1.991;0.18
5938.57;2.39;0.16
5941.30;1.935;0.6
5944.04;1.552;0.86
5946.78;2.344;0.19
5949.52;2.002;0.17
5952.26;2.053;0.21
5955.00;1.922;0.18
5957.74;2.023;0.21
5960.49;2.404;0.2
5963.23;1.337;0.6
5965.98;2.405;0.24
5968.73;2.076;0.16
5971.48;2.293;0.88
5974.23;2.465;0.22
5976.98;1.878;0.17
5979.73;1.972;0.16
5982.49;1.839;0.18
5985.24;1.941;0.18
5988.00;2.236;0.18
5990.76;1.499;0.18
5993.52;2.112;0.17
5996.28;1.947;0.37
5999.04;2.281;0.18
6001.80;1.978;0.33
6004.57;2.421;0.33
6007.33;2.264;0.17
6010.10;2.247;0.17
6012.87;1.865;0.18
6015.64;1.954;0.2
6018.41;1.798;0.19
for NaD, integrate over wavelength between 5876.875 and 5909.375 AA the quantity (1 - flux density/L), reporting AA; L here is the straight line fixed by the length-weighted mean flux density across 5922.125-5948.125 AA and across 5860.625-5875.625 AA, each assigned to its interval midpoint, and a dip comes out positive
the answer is 0.7 AA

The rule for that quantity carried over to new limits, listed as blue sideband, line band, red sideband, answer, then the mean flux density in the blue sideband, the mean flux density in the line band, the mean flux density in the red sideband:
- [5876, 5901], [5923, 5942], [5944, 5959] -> -1.2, 2.03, 2.15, 2.02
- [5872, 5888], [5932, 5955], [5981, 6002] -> 0.3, 2.17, 2.04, 1.98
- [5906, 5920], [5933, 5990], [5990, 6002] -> -0.3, 2.11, 2.05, 1.99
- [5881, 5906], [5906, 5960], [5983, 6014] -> -1.7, 1.98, 2.08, 2.07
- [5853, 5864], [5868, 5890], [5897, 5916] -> -1.4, 1.9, 2.1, 2.09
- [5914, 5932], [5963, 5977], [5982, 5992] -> -1.5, 2.13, 2.15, 1.89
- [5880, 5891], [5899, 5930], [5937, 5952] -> -2.6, 1.84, 2.1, 2.04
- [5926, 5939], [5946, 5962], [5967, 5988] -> 0.0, 2.14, 2.11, 2.08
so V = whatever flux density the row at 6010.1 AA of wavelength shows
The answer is 2.247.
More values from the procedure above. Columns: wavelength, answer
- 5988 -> 2.236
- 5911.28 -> 2.244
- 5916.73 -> 2.408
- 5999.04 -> 2.281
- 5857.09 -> 1.57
